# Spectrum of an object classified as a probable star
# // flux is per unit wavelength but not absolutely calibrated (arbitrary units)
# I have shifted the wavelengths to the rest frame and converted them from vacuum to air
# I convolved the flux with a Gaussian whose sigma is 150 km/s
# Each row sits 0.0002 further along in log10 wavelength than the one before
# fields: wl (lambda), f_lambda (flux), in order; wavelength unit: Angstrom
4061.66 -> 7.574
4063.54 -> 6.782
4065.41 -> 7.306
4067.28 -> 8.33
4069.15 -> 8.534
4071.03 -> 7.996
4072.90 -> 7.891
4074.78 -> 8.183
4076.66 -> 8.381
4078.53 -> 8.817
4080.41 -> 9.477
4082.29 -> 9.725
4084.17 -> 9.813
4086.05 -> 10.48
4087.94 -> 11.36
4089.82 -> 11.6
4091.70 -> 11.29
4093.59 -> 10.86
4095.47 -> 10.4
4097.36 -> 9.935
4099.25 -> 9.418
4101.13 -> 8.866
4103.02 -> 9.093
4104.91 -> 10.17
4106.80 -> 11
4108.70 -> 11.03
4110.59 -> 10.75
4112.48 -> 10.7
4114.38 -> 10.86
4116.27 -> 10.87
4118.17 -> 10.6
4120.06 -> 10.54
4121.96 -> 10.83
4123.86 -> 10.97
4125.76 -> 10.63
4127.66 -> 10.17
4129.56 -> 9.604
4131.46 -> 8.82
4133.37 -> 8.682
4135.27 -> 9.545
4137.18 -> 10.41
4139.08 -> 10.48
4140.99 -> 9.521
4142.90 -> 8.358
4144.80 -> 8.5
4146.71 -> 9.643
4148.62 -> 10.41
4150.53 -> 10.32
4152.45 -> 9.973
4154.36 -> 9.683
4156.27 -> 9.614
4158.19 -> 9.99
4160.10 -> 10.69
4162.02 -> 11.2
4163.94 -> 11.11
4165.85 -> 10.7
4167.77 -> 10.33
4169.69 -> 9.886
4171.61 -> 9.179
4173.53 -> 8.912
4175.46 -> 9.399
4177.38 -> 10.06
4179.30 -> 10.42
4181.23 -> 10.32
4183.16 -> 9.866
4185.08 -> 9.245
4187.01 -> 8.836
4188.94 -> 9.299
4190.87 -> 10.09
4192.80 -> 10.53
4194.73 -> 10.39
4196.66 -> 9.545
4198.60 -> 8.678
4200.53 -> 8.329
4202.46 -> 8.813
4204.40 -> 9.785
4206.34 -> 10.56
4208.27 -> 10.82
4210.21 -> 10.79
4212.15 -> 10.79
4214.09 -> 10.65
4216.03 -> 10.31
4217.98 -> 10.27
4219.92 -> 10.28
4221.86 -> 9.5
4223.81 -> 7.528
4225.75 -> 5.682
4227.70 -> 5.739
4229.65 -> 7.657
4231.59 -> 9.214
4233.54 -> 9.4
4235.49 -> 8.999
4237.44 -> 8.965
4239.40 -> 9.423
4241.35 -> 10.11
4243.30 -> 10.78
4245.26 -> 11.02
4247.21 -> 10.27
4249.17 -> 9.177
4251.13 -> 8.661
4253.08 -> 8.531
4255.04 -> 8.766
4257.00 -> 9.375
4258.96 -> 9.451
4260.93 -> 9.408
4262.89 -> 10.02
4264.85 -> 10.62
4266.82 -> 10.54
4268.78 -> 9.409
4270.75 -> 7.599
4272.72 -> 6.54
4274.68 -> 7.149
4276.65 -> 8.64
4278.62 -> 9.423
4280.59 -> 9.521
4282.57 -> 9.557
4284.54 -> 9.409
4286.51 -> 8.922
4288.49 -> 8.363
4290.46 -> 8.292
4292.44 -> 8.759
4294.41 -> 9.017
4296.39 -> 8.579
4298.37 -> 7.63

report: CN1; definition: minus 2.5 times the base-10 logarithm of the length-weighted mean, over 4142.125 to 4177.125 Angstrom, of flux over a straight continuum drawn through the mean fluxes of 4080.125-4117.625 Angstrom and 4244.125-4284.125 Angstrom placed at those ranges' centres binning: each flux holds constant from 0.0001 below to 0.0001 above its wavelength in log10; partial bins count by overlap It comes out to 0.006 mag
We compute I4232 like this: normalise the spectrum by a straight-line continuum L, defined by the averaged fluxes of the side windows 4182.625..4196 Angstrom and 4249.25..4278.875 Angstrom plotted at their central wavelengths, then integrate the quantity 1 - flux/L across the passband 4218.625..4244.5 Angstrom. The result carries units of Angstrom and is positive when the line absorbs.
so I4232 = 1.5 Angstrom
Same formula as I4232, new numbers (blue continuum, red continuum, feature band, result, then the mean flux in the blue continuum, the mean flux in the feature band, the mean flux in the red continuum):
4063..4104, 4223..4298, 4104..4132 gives -3.9 Angstrom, 9.33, 10.5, 8.9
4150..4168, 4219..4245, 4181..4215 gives -1.2 Angstrom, 10.4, 9.84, 8.77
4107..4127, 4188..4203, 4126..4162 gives 2.0 Angstrom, 10.8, 9.75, 9.48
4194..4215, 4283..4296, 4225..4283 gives 1.7 Angstrom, 9.92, 9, 8.82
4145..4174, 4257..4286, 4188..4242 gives 1.4 Angstrom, 10.1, 9.36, 9.1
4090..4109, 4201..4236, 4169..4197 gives -0.6 Angstrom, 10.2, 9.73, 9.26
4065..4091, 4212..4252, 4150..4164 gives -1.6 Angstrom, 9.2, 10.3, 9.23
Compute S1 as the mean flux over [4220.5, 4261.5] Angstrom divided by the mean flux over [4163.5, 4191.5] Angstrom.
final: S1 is 0.9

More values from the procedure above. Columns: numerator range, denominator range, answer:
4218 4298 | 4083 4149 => 0.88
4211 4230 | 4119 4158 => 0.90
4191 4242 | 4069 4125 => 0.93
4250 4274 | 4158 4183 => 0.89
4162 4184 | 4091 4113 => 0.98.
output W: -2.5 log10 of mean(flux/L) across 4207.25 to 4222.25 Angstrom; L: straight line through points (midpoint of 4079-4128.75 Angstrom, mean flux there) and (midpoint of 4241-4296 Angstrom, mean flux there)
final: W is -0.10 mag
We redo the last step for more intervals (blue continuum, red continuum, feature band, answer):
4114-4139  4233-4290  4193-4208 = 0.01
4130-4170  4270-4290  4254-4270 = -0.11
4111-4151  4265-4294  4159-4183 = -0.05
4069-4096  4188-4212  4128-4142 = 0.02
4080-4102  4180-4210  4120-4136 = 0.01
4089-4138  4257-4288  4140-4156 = 0.05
